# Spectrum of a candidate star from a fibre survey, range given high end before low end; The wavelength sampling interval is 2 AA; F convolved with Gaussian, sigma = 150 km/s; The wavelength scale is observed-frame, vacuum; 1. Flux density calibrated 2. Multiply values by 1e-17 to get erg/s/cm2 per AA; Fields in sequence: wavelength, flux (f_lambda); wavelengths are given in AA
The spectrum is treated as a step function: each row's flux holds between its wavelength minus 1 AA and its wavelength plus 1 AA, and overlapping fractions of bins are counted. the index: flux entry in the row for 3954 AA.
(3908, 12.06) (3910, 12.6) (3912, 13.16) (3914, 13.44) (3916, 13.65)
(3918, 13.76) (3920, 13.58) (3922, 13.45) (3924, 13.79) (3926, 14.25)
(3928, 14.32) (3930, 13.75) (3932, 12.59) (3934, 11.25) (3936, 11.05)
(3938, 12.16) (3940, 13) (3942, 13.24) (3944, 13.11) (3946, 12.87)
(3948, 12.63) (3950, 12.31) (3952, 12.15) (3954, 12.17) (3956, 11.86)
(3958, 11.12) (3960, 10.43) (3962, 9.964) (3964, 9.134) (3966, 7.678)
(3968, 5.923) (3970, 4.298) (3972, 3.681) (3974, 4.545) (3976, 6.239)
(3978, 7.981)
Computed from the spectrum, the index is 12.17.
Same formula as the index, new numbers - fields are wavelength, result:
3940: 13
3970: 4.298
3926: 14.25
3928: 14.32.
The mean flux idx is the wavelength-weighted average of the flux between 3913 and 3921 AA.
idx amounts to 13.6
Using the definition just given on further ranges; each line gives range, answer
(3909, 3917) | 13.2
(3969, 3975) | 4.17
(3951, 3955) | 12.2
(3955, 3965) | 10.5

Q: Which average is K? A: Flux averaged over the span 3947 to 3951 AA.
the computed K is 12.5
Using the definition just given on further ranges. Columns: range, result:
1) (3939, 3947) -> 13.1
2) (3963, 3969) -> 7.58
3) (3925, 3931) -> 14.1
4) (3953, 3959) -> 11.7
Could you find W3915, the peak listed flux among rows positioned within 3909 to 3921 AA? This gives 13.76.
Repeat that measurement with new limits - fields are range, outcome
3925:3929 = 14.32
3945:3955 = 12.87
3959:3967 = 10.43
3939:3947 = 13.24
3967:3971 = 5.923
